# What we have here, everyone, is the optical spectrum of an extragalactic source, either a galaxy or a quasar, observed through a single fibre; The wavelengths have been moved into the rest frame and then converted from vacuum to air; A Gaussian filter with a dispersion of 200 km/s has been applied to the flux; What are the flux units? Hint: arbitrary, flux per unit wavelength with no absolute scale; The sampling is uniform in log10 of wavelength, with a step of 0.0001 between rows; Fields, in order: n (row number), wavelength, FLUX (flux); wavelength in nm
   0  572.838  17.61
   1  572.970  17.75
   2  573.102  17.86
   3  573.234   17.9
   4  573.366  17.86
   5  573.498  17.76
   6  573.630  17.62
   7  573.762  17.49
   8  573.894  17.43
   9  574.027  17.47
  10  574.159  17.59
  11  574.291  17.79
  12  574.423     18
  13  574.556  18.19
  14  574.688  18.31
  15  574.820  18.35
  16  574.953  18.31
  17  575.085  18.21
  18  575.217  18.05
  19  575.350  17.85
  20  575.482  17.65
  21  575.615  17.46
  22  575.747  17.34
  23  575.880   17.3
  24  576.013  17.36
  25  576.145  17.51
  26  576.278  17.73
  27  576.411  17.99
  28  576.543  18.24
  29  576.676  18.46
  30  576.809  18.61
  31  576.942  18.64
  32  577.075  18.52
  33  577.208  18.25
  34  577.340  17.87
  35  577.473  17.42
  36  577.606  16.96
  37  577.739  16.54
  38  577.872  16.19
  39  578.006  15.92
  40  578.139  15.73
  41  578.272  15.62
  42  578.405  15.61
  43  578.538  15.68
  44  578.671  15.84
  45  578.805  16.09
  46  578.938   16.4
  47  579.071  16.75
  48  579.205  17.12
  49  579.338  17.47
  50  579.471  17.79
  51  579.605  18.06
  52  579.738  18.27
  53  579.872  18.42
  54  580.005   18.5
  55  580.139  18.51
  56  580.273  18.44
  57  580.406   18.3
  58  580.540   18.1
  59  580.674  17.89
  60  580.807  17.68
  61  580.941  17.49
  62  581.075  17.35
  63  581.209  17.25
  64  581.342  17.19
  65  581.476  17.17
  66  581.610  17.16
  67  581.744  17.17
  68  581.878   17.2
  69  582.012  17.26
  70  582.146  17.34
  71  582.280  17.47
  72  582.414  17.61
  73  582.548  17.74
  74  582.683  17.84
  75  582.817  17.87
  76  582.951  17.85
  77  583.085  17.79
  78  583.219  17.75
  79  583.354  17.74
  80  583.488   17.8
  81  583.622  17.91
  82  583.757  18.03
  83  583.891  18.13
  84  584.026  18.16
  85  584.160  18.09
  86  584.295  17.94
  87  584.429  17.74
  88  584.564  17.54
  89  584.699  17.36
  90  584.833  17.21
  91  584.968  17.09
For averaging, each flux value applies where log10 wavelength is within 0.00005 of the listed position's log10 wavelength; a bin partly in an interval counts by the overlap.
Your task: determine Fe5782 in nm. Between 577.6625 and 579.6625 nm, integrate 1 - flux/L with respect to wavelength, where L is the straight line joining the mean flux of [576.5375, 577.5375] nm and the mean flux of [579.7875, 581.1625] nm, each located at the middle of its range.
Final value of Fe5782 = 0.188 nm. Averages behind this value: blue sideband 18.3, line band 16.4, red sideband 18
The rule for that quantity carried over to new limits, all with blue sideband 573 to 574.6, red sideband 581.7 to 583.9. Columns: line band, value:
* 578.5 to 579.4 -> 0.06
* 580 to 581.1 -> -0.02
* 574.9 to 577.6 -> -0.03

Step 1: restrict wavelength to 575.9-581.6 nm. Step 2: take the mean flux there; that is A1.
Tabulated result 17.4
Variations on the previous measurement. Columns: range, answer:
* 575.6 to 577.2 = 18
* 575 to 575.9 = 17.7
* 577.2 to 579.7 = 16.7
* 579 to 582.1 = 17.7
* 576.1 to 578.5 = 17.3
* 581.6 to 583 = 17.5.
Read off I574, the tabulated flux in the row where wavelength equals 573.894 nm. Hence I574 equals 17.43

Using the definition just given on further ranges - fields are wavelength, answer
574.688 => 18.31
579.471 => 17.79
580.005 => 18.5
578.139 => 15.73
